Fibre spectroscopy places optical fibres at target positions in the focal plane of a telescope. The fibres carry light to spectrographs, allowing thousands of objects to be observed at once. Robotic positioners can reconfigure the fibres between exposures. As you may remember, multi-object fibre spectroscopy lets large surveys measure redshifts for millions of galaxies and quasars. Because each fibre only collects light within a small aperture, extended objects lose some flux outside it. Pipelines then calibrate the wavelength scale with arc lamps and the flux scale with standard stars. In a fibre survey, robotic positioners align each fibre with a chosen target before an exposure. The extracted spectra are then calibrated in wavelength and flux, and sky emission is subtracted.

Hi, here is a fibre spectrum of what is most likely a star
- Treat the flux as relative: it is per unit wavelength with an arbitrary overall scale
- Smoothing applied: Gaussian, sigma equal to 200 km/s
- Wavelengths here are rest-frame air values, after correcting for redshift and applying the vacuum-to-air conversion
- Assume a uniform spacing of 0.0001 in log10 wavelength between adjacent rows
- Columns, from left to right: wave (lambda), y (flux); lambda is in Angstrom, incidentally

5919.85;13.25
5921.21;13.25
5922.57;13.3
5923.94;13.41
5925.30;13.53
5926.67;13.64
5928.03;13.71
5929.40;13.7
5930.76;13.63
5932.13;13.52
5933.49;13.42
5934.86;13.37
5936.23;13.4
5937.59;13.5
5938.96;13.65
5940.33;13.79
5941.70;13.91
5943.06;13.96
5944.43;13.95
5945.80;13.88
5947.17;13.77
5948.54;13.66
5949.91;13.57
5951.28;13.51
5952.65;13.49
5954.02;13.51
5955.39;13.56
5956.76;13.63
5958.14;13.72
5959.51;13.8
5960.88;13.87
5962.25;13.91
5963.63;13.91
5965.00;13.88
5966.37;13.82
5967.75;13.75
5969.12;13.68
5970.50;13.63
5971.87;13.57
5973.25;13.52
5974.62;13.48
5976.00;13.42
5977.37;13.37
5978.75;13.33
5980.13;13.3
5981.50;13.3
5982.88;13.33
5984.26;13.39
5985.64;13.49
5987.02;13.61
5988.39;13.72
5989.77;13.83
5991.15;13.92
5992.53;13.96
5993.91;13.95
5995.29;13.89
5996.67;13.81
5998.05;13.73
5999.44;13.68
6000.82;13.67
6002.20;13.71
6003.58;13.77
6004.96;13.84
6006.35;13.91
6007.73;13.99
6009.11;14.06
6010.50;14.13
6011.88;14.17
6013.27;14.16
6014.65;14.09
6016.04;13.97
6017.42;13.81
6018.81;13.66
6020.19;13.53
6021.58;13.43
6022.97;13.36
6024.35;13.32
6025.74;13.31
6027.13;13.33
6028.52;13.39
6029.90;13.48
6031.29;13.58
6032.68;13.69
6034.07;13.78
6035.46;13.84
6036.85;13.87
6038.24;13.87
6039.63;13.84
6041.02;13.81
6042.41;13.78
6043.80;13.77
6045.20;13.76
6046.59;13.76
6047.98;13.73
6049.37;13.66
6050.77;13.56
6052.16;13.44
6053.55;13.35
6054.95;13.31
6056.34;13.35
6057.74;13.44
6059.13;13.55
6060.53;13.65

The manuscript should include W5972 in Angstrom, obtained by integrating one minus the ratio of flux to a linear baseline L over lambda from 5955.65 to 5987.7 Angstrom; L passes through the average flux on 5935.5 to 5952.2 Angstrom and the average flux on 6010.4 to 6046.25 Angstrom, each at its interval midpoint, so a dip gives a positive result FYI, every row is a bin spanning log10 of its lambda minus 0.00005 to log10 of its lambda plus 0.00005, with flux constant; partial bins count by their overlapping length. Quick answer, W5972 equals 0.3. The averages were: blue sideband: 13.7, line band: 13.6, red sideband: 13.7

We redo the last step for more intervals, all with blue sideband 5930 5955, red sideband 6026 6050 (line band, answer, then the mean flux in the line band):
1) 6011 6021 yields -0.17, 13.9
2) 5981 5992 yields 0.07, 13.6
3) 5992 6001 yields -0.10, 13.8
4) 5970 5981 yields 0.17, 13.5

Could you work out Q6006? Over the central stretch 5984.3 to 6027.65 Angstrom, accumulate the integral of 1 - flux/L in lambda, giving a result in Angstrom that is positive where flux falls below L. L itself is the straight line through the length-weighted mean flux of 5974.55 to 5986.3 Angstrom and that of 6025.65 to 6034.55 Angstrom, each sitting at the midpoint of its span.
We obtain -1.0 Angstrom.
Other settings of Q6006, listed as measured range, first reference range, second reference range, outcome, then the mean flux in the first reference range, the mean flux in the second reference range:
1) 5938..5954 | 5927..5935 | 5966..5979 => -0.18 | 13.6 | 13.6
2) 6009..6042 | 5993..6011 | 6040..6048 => 0.20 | 13.9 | 13.8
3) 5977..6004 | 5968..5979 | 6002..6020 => 0.14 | 13.5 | 13.9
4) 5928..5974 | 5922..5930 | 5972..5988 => -0.66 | 13.5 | 13.4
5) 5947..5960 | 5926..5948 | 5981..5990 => 0.01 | 13.7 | 13.5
